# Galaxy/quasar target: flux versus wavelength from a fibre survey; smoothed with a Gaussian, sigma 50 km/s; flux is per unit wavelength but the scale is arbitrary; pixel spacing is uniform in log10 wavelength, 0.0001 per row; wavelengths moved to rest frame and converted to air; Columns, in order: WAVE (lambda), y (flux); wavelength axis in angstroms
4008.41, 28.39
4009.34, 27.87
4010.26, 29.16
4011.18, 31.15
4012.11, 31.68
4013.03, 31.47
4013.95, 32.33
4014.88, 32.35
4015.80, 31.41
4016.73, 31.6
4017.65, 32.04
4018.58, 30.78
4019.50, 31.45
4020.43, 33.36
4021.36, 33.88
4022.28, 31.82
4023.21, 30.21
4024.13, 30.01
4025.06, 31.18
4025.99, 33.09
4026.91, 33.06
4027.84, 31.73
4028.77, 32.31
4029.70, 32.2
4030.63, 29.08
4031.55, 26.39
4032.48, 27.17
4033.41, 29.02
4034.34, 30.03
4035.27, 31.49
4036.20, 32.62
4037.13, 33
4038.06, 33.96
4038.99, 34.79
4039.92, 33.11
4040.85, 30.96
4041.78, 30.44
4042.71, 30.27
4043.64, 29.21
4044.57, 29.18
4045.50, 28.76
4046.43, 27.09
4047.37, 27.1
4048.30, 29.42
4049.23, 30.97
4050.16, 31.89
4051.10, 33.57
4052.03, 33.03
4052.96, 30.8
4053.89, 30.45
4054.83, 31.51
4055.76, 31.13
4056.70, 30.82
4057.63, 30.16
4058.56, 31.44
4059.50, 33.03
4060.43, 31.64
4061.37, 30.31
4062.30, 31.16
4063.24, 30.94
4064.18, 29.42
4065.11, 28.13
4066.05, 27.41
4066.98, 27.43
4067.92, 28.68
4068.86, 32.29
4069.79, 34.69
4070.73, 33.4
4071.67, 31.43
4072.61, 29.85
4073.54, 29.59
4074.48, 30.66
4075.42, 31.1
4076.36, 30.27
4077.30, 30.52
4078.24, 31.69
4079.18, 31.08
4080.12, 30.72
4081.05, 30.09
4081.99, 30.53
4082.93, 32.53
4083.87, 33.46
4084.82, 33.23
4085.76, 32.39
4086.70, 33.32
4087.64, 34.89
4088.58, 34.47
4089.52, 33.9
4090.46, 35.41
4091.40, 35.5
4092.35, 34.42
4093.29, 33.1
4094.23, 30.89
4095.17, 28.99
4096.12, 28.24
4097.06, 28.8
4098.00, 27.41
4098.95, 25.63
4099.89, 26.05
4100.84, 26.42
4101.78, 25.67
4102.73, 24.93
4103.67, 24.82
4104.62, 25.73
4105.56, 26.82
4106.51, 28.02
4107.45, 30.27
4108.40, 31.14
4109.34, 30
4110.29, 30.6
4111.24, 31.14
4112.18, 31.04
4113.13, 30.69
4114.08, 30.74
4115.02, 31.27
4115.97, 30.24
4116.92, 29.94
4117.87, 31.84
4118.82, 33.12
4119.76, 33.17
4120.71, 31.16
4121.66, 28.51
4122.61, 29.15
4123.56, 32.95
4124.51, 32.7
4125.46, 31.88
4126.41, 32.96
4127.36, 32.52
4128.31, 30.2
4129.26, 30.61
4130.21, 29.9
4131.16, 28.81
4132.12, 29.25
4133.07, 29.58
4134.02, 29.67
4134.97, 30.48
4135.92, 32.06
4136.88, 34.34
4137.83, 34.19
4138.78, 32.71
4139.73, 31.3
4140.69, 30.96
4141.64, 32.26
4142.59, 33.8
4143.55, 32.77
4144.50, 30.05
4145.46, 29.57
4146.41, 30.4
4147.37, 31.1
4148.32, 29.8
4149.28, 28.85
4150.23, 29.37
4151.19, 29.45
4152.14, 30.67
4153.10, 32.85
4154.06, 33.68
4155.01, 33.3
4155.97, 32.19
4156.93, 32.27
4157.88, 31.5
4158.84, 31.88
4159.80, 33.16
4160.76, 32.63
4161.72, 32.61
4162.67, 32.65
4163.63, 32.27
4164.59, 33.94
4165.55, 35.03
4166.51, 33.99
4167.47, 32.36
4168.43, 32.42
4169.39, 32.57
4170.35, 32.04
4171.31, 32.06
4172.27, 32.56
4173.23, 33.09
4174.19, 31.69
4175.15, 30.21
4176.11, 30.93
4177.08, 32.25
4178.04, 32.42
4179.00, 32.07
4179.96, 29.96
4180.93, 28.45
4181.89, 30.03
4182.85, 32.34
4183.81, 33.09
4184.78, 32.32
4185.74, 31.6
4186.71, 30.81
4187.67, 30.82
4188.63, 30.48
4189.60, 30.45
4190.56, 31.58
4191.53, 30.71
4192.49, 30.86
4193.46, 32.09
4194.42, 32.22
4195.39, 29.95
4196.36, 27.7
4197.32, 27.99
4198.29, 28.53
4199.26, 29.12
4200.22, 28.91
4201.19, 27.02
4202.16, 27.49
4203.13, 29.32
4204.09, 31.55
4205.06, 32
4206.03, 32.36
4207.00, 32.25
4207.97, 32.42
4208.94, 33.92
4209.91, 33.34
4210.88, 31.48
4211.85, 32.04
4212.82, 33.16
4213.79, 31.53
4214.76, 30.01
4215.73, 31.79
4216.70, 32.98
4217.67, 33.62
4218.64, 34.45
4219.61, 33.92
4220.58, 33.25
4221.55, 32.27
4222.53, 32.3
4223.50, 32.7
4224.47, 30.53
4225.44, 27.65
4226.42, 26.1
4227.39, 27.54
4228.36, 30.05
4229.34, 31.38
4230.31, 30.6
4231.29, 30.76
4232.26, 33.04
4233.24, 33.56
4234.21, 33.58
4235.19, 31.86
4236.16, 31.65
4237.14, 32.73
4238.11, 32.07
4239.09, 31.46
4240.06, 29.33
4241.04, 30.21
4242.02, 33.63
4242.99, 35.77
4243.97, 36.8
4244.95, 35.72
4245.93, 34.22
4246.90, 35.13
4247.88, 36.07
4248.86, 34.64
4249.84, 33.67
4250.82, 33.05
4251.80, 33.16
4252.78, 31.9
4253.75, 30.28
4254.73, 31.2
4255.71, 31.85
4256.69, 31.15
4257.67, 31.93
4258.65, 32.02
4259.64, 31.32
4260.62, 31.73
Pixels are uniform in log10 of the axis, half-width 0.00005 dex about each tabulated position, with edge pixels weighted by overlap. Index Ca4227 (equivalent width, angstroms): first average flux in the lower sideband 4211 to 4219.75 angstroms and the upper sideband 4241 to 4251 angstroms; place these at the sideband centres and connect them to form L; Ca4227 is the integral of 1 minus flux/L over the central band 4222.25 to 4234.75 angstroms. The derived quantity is 1.02 angstroms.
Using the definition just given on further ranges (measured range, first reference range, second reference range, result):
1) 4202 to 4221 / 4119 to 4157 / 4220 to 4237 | -0.6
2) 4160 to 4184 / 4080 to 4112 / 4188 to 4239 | -1.0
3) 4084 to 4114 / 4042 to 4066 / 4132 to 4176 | 0.9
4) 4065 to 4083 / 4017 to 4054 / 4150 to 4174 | 0.5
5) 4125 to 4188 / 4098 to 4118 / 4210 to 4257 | -3.4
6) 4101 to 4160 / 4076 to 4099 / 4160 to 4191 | 2.1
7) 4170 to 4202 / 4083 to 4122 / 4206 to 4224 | 1.3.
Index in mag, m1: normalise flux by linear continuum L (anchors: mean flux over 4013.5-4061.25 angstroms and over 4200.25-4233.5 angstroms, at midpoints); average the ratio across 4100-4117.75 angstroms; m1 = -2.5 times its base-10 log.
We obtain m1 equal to 0.09 mag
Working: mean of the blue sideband 31.1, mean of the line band 28.9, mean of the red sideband 31.4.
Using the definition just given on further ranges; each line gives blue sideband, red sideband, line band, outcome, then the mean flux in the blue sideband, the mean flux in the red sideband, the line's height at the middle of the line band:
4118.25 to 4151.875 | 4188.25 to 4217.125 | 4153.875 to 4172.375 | -0.059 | 31.1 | 30.8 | 31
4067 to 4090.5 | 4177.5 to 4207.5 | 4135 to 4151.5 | -0.008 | 31.9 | 30.5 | 31.1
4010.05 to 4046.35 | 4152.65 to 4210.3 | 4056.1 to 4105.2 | 0.027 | 31.2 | 31.5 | 31.3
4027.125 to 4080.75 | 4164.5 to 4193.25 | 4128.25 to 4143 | 0.004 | 30.7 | 31.7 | 31.4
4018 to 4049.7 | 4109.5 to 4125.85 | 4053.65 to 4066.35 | 0.014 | 30.9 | 31.2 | 31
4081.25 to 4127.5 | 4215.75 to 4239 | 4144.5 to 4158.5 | 0.000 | 30.6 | 31.7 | 31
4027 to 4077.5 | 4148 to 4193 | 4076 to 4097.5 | -0.038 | 30.7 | 31.8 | 31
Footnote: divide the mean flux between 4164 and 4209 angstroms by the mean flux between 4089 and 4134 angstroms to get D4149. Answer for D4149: 1.04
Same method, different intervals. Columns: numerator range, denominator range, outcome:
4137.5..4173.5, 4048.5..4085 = 1.03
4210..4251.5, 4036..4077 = 1.05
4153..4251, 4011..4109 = 1.04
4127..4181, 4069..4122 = 1.03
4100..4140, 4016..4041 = 0.96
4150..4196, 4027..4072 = 1.04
